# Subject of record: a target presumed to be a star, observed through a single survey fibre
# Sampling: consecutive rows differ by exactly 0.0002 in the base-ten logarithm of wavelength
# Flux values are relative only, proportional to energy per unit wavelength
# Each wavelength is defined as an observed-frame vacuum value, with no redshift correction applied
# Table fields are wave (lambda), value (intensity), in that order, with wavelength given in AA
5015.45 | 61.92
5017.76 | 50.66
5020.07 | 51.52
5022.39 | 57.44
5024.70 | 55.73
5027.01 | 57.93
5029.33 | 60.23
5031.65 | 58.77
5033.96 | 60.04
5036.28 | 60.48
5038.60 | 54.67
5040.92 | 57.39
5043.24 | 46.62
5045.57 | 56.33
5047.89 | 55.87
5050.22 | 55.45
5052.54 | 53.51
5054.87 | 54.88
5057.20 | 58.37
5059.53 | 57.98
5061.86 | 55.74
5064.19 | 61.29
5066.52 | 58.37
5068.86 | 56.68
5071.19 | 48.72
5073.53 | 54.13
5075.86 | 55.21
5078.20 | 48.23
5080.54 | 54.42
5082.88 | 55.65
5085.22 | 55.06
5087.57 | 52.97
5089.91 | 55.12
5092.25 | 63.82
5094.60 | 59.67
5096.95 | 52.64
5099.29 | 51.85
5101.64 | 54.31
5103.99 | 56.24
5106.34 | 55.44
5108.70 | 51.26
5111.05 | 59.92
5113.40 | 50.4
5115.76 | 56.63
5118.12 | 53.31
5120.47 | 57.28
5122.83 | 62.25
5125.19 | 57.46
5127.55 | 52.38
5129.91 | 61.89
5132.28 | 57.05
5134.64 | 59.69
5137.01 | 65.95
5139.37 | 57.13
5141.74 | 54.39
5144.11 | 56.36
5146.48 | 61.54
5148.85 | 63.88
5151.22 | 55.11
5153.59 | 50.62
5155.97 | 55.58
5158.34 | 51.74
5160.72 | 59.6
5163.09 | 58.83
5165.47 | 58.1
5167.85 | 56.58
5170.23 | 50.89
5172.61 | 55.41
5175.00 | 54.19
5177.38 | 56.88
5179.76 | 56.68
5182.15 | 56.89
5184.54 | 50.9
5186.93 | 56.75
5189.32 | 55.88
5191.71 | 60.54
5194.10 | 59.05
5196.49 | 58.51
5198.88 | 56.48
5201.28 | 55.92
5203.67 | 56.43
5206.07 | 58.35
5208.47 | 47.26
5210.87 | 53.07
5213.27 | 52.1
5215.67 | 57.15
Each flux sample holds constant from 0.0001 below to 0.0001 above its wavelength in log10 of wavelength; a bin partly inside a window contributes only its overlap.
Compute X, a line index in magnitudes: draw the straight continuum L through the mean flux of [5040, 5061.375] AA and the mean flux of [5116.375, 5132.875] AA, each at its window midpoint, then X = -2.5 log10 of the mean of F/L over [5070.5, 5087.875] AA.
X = 0.06 mag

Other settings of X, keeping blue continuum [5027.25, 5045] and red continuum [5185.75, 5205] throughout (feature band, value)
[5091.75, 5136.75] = 0.01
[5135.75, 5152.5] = -0.03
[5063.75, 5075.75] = 0.03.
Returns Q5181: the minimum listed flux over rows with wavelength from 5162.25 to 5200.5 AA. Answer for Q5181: 50.89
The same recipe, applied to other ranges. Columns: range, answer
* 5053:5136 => 48.23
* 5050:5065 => 53.51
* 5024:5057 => 46.62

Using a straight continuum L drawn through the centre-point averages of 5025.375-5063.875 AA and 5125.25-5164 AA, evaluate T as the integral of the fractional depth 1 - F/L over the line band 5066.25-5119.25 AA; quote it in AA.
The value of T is 2.2 AA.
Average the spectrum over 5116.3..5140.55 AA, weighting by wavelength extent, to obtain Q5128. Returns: 58.4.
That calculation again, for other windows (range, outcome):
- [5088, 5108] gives 55.9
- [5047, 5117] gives 55.3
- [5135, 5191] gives 56.6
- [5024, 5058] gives 56.4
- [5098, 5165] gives 56.7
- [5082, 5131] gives 56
